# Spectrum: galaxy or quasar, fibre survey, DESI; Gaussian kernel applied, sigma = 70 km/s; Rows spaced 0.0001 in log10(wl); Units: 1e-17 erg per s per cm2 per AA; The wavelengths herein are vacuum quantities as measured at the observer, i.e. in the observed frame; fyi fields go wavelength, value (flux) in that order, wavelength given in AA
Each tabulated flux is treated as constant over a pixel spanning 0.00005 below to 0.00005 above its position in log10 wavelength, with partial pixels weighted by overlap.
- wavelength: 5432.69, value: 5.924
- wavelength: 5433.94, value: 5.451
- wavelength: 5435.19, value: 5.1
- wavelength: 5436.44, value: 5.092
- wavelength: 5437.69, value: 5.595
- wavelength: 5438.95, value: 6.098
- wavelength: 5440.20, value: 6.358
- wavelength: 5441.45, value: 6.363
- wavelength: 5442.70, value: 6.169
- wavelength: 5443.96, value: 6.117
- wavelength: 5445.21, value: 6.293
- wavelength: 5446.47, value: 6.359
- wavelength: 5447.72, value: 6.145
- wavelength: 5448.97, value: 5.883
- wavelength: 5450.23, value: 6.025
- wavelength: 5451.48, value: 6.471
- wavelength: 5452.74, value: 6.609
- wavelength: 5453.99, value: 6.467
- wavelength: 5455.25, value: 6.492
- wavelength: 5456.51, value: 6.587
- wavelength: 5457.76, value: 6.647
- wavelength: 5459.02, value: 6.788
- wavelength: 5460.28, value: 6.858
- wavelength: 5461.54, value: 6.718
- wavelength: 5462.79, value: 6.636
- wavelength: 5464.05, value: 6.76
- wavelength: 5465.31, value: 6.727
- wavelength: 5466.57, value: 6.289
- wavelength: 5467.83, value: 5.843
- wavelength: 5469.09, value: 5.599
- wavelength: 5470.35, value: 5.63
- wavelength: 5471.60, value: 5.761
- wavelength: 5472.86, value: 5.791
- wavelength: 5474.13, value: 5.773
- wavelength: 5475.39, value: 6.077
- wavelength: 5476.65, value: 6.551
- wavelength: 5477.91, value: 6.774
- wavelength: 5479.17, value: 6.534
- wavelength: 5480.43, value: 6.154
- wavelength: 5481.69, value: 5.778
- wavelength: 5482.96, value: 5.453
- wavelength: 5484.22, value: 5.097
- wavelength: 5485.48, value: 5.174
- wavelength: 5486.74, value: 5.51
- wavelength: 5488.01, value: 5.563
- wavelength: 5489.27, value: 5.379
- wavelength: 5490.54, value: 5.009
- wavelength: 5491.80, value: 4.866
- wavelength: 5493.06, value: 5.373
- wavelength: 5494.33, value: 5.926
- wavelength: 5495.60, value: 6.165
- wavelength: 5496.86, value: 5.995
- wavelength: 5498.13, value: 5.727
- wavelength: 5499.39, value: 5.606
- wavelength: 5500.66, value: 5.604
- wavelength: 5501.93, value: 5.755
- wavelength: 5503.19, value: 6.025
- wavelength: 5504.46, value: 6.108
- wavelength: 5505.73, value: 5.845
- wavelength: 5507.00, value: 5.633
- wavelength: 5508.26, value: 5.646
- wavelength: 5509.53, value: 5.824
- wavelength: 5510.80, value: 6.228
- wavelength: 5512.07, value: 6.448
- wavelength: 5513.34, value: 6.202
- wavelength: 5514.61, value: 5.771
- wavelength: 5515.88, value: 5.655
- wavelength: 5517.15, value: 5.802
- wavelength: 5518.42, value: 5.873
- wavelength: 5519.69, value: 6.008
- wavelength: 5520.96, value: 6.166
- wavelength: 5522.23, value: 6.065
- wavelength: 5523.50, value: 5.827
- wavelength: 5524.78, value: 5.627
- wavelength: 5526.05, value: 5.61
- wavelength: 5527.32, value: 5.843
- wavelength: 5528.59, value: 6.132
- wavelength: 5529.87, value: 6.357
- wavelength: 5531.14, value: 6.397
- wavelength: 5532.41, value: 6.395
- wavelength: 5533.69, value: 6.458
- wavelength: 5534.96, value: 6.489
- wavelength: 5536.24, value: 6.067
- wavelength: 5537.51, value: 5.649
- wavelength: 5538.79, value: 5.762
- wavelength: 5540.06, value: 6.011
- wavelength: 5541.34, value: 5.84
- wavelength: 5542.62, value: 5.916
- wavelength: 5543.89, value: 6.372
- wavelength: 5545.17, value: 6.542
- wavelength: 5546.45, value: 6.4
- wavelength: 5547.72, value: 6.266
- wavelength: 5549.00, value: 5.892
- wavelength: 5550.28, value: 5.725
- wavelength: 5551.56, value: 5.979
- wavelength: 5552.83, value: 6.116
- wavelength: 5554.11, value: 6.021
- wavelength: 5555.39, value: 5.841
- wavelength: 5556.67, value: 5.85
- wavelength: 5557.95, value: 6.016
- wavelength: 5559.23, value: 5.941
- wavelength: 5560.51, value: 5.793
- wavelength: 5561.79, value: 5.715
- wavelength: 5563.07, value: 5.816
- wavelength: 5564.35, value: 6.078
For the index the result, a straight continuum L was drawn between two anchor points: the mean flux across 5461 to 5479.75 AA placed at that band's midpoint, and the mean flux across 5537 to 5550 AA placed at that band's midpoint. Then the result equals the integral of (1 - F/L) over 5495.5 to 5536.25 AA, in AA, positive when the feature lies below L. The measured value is 1.0 AA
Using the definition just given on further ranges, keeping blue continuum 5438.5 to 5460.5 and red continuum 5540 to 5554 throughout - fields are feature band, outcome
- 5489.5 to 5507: 1.5 AA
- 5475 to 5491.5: 1.4 AA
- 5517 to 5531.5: 0.4 AA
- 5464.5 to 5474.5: 0.6 AA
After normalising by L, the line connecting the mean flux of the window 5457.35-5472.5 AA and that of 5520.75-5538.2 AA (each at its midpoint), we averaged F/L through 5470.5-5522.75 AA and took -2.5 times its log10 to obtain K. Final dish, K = 0.07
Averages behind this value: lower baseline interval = 6.34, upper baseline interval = 6.07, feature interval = 5.82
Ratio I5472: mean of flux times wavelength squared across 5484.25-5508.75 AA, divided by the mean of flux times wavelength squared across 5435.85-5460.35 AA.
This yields 0.9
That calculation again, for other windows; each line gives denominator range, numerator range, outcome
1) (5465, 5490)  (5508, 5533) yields 1.04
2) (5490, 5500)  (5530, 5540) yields 1.12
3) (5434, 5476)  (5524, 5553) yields 1.01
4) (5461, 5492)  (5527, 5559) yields 1.06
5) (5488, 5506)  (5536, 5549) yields 1.09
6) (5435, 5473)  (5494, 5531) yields 0.97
